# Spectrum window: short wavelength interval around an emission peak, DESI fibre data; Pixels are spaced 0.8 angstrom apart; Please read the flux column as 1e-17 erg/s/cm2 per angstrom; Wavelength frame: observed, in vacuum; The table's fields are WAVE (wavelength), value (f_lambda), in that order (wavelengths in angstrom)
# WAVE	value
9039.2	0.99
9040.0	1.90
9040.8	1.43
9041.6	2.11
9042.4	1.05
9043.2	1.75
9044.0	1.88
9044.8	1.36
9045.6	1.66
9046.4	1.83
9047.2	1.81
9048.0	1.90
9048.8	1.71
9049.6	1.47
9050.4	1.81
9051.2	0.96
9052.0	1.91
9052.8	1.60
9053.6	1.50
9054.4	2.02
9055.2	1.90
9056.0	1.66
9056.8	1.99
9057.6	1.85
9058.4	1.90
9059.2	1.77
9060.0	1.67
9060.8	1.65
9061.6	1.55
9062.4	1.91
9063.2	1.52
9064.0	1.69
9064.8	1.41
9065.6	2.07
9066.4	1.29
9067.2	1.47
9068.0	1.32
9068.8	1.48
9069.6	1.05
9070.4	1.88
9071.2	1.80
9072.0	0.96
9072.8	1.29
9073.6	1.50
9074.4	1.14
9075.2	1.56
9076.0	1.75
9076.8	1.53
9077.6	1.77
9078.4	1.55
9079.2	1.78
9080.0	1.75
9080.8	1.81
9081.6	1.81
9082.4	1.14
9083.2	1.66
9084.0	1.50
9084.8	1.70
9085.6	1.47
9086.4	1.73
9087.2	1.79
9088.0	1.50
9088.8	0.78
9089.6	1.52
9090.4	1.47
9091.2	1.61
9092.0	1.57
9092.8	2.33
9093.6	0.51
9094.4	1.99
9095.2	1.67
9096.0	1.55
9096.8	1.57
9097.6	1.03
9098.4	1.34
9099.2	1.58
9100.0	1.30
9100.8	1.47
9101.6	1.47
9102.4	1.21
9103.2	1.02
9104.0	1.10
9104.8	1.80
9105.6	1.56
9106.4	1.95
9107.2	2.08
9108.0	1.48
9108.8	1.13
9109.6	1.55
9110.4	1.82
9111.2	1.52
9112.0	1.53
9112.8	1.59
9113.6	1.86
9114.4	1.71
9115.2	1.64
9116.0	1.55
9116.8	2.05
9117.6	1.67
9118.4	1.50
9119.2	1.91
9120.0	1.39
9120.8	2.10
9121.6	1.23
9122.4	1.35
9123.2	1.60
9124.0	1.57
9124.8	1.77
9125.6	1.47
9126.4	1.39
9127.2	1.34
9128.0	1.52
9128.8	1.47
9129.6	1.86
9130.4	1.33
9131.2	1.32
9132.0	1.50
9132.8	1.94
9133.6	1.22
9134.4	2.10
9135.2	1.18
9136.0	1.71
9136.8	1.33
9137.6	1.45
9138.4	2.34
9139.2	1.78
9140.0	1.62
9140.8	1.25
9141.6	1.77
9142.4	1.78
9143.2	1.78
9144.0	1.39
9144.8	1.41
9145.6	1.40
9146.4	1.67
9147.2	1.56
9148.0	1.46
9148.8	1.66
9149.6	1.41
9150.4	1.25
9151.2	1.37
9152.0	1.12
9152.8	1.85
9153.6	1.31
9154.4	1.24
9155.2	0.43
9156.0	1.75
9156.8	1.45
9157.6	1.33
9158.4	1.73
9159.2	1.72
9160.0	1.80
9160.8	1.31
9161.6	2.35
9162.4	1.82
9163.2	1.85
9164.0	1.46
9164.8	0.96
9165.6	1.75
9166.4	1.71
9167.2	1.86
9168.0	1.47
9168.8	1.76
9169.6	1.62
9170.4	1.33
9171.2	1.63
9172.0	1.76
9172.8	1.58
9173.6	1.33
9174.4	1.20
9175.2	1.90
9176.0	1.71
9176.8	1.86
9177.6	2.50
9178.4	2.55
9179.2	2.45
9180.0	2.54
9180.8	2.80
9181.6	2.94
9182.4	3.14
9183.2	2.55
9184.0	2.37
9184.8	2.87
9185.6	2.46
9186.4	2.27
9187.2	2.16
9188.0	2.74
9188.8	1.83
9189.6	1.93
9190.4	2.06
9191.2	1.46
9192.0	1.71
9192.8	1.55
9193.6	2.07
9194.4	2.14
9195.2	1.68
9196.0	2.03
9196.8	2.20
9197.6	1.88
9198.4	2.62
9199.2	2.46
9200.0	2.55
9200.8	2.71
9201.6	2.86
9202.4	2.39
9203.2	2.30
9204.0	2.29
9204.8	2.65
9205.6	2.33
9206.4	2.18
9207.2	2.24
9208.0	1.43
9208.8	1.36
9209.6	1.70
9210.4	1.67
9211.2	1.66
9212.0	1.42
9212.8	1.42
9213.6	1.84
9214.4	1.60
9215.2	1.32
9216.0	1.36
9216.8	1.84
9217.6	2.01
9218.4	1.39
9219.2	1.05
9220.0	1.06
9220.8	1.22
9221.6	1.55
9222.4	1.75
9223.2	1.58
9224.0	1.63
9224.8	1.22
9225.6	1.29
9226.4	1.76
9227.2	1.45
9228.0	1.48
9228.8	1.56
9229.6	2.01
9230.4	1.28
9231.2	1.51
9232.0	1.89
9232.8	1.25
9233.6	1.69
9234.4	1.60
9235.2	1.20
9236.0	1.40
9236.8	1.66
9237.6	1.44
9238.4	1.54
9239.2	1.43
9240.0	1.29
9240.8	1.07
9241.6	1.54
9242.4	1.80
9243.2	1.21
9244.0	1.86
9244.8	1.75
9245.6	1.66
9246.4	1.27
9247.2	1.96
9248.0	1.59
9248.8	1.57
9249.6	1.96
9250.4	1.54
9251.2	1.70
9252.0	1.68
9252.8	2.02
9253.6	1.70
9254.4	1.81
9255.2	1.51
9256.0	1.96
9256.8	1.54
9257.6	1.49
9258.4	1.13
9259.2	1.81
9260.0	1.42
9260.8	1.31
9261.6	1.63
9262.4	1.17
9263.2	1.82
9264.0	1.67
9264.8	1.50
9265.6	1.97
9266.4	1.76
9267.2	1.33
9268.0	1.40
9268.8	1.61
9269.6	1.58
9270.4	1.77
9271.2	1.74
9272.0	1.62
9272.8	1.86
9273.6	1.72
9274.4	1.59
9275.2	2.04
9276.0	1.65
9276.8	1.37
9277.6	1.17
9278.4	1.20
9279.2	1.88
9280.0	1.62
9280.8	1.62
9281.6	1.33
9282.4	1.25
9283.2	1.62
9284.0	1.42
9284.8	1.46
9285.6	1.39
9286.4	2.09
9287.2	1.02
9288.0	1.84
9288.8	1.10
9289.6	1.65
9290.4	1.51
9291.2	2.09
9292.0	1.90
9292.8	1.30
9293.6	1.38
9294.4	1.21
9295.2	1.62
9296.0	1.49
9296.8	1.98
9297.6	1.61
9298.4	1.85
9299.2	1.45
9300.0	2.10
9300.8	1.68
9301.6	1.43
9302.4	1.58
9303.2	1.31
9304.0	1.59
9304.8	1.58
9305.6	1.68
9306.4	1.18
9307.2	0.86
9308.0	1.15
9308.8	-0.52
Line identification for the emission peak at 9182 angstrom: [S II]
